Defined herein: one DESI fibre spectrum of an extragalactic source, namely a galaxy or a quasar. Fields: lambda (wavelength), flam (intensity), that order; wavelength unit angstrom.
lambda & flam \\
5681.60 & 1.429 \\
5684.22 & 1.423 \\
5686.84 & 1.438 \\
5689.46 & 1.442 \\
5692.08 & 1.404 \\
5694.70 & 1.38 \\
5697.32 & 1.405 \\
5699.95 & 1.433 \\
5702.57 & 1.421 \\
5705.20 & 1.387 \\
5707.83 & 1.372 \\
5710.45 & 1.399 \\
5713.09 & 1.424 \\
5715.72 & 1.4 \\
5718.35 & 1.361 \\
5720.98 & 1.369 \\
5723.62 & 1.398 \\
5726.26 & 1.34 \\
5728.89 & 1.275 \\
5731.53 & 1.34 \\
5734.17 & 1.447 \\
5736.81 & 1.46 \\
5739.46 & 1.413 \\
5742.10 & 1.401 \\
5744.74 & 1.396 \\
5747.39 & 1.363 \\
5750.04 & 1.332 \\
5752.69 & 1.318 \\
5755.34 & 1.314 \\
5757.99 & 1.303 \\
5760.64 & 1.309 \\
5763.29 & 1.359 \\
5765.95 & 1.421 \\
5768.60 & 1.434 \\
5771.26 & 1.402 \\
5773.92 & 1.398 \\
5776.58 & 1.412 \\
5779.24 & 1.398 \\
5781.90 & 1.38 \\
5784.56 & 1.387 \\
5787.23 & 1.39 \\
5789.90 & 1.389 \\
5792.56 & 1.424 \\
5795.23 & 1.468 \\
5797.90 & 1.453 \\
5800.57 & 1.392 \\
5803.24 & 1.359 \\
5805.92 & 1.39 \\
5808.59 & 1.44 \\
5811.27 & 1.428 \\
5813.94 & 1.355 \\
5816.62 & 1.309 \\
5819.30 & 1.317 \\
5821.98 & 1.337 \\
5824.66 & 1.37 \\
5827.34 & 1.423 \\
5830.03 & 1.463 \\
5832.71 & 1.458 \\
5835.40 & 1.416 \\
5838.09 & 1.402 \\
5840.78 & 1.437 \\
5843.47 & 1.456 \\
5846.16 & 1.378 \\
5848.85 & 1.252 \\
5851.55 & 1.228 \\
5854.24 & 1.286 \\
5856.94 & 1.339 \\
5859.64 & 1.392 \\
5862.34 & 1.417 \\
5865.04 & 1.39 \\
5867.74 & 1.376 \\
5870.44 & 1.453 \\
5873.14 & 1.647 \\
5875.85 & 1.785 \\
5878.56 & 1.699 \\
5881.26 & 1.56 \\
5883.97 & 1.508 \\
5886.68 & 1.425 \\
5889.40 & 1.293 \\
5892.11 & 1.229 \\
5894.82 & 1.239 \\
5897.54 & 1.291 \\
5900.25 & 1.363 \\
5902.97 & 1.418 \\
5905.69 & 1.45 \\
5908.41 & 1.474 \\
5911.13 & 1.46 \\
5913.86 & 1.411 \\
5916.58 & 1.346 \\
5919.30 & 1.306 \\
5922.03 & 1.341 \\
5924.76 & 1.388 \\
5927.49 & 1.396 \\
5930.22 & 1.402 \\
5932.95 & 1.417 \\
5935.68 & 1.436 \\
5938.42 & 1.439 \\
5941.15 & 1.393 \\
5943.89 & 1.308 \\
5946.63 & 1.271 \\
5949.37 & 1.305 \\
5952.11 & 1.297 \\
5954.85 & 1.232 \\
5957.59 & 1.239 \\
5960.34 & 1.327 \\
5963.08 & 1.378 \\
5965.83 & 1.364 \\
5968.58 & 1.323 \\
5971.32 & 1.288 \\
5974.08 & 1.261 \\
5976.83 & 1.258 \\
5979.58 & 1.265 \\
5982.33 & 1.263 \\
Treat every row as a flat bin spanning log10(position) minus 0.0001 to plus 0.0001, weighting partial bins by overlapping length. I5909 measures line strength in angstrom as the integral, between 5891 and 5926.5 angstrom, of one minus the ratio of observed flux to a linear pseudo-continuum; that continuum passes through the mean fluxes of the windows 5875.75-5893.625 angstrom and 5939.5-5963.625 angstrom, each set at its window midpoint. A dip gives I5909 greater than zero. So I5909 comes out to 1.3 angstrom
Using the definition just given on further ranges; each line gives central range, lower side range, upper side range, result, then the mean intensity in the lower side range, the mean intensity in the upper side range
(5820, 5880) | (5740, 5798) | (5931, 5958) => -2.8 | 1.38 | 1.34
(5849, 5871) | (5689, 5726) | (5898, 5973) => 0.3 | 1.4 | 1.36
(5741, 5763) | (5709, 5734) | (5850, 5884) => 0.8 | 1.37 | 1.47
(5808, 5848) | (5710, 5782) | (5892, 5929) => -0.7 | 1.38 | 1.37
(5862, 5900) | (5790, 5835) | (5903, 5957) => -1.8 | 1.4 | 1.37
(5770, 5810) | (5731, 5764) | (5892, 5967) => -1.2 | 1.37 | 1.36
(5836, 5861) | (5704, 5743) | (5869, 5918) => 1.3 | 1.39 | 1.45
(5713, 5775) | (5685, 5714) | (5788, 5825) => 1.2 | 1.41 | 1.39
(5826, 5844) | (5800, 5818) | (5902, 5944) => -0.6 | 1.38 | 1.4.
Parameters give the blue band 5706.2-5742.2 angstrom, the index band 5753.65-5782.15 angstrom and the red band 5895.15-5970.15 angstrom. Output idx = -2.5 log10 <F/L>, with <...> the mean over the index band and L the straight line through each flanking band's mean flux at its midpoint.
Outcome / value 0.00 mag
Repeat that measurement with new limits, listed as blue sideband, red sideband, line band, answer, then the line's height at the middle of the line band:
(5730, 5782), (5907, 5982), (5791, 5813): -0.04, 1.37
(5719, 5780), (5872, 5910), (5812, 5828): 0.05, 1.41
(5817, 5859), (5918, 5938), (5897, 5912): -0.03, 1.38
